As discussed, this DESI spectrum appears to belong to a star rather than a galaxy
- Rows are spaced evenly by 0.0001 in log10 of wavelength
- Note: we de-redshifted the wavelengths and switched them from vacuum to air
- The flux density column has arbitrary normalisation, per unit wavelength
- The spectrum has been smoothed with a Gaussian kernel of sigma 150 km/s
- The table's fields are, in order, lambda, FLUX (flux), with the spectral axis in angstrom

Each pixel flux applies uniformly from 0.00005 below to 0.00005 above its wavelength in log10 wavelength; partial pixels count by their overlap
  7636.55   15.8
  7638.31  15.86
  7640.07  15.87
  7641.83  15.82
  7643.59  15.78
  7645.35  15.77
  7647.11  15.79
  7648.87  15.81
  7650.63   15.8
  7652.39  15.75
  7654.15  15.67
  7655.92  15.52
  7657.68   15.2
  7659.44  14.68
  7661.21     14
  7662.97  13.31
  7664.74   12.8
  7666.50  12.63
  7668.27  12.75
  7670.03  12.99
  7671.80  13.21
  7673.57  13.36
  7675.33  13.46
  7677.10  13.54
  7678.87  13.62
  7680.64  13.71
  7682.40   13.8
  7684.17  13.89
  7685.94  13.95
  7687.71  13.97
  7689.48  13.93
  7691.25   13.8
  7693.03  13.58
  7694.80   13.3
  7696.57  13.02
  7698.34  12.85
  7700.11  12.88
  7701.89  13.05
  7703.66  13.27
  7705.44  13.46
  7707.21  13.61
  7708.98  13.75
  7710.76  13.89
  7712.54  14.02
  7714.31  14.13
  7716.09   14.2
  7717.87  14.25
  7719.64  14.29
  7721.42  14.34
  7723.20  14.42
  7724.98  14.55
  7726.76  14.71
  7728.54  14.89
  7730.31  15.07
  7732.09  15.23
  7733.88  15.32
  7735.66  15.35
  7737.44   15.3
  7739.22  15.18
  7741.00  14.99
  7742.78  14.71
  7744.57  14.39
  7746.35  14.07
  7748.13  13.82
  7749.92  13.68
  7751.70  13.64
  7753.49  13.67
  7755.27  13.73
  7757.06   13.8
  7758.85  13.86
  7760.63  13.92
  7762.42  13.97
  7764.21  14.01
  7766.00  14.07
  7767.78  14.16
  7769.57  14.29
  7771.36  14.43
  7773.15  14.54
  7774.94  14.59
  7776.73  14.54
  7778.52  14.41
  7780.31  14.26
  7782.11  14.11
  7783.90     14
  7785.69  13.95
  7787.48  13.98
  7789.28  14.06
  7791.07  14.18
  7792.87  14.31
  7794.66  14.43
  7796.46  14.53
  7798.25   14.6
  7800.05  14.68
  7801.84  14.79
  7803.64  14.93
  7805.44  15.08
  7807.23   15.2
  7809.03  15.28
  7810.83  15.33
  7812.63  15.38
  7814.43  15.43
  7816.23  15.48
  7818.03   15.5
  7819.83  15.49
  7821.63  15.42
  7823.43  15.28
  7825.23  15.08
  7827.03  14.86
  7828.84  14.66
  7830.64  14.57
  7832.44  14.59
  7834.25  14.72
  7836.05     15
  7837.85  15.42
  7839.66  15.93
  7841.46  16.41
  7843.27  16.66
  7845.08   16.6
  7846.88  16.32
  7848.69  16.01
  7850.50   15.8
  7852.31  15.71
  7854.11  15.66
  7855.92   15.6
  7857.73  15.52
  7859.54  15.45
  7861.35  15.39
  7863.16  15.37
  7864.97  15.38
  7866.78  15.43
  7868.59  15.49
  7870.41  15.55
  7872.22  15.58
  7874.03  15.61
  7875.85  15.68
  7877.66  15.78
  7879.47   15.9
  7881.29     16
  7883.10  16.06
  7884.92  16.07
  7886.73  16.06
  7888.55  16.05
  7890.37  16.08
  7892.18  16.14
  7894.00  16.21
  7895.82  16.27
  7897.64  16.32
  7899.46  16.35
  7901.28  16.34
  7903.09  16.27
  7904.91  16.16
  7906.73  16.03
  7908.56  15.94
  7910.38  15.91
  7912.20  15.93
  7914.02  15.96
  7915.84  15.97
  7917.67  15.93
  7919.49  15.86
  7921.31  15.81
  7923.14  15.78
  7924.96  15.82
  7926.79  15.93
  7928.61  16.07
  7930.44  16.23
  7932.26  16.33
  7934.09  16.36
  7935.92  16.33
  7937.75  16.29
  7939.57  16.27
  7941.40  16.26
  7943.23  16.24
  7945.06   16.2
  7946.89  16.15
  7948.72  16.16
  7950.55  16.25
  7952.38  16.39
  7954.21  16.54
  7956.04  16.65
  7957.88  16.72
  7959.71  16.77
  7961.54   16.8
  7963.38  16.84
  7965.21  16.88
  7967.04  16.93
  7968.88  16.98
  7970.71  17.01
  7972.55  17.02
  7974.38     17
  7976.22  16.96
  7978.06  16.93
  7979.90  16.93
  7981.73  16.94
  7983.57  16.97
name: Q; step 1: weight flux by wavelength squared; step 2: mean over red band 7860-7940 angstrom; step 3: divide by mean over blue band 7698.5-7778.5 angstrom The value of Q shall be 1.17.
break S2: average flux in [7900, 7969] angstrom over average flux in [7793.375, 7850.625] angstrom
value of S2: 1.06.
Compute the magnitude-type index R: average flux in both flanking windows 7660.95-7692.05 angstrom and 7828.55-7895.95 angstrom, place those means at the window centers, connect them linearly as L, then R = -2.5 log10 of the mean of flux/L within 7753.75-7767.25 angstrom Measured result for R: 0.04 mag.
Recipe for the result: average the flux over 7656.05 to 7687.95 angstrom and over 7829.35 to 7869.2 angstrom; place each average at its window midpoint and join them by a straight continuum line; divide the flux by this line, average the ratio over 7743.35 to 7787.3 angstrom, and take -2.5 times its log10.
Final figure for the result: 0.04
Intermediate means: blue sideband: 13.6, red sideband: 15.6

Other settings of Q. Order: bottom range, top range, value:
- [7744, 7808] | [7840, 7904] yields 1.15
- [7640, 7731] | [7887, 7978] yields 1.23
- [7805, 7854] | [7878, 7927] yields 1.06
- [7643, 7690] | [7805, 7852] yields 1.13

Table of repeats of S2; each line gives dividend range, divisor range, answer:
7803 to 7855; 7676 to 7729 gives 1.12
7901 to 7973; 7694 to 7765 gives 1.15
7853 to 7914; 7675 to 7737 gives 1.13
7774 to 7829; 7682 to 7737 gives 1.05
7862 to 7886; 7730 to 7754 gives 1.07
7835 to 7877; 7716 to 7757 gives 1.08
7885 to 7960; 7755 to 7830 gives 1.11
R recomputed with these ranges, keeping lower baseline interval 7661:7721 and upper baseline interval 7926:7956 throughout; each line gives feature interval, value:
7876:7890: -0.02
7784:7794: 0.04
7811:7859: -0.03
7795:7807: 0.00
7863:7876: 0.00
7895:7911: -0.02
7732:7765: -0.01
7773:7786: 0.02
